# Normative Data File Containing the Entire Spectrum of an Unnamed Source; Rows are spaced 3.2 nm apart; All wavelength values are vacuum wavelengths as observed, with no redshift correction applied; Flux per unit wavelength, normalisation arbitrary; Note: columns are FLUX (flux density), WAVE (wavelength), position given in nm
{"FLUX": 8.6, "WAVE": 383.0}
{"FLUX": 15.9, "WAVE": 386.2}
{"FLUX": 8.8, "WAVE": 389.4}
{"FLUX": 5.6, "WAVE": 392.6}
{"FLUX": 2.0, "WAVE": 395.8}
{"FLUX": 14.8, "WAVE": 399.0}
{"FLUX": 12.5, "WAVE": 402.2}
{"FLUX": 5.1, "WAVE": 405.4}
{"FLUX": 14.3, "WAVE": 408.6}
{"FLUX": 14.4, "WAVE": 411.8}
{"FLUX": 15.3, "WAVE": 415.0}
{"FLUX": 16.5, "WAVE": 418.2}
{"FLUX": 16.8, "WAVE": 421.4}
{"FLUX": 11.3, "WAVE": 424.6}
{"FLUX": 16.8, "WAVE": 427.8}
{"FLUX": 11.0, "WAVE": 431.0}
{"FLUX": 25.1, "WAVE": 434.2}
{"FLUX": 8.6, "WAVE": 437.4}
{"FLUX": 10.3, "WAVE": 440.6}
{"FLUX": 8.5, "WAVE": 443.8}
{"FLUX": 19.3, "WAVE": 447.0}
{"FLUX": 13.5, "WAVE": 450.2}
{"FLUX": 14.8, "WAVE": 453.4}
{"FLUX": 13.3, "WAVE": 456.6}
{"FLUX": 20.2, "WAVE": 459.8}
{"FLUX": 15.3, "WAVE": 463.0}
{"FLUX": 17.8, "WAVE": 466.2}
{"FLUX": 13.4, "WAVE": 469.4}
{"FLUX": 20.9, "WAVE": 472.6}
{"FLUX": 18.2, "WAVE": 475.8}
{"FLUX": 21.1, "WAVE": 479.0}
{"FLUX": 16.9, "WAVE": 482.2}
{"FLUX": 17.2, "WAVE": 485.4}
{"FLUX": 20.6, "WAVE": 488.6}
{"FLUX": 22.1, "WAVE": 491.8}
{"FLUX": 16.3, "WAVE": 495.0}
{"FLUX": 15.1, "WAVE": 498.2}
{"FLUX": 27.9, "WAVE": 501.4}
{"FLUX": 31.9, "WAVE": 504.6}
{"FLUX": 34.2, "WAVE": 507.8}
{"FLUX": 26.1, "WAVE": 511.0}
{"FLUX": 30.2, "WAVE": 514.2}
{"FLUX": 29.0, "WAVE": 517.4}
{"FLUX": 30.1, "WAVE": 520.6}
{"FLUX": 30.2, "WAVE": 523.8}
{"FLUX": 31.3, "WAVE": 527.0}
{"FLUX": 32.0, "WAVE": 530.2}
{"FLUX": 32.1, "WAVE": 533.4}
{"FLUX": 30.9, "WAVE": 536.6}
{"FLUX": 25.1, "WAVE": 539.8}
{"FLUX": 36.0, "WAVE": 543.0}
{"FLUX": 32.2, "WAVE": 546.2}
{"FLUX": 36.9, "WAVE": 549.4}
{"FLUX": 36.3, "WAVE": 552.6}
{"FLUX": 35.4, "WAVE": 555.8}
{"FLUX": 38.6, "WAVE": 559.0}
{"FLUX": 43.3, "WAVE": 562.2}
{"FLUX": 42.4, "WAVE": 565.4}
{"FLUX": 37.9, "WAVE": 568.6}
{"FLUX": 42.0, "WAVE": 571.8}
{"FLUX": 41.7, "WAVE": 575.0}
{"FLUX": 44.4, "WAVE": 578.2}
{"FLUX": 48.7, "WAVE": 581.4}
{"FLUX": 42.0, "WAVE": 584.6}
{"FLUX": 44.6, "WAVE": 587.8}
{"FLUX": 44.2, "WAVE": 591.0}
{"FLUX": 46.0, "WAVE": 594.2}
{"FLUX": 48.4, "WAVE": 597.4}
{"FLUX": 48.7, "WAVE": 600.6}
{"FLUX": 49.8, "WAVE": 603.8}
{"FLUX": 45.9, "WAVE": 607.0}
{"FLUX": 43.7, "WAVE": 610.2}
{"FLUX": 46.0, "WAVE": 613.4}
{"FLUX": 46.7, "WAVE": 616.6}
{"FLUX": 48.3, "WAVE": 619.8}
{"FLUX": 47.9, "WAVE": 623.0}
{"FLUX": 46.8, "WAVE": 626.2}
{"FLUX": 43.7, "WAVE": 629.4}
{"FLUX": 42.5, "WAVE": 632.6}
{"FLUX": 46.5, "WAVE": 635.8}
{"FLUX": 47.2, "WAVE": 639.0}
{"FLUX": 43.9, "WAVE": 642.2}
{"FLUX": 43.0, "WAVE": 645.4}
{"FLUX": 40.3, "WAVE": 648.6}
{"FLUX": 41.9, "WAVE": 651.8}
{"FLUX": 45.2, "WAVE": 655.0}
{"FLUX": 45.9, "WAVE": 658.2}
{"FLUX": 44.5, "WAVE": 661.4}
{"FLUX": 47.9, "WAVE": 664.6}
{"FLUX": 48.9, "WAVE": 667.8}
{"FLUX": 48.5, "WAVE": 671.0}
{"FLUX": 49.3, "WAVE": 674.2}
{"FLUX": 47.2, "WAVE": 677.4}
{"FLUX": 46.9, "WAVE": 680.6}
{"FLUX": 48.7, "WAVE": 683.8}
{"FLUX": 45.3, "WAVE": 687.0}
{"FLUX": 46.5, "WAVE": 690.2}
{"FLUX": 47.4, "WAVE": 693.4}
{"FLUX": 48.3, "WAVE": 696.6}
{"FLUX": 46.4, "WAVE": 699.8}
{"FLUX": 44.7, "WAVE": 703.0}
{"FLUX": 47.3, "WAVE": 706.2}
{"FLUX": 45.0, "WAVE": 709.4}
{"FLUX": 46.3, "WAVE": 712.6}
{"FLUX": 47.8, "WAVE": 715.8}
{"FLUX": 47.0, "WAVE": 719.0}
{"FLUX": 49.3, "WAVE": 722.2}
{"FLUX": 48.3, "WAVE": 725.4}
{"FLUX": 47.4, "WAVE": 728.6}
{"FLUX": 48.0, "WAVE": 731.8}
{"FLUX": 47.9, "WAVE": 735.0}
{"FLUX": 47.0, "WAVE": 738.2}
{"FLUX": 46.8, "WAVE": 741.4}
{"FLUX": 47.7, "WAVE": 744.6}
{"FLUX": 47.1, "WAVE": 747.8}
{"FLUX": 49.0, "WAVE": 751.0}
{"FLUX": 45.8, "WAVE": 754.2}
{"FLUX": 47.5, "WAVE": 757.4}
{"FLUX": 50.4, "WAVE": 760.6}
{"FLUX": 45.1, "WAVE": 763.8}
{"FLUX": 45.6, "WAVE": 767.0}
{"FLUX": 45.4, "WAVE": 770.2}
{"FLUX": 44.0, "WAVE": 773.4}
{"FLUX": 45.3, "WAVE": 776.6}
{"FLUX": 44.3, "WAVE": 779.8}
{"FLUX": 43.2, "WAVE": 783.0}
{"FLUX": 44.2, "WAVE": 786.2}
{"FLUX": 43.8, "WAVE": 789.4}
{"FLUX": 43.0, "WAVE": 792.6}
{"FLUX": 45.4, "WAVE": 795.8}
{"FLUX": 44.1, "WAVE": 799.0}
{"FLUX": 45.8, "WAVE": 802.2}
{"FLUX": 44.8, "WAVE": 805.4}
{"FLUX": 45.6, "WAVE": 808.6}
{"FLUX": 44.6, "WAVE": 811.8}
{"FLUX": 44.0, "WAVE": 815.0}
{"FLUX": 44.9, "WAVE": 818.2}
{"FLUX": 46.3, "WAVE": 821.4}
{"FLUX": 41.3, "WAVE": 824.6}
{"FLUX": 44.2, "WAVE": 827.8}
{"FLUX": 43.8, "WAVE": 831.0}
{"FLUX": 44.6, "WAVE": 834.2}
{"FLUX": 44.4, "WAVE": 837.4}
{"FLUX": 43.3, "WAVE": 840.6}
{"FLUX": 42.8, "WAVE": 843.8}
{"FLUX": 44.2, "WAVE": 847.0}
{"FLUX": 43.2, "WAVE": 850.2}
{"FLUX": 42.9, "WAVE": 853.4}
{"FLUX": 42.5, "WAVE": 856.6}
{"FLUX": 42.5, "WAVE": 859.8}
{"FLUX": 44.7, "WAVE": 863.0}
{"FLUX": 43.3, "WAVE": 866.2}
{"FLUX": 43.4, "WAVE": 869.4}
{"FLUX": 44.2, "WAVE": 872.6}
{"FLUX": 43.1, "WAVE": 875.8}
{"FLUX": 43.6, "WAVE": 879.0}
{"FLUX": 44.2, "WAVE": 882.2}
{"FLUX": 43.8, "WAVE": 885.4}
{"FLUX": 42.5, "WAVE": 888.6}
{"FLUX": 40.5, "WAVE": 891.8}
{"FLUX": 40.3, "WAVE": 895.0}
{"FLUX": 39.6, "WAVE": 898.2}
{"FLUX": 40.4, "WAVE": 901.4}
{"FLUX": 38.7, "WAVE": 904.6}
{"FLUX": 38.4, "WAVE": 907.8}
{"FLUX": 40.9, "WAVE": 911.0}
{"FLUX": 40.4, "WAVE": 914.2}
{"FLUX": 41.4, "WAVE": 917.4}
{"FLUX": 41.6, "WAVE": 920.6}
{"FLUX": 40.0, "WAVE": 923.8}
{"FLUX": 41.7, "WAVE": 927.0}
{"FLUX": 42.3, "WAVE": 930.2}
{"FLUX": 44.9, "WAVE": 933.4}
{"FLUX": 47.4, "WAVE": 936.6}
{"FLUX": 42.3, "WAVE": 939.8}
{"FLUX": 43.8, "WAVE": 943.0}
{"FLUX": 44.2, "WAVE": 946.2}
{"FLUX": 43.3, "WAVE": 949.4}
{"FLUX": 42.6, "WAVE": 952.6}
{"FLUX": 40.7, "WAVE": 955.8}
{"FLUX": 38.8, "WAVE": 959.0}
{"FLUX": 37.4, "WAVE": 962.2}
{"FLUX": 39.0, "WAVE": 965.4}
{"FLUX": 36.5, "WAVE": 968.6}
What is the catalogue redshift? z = 0.26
